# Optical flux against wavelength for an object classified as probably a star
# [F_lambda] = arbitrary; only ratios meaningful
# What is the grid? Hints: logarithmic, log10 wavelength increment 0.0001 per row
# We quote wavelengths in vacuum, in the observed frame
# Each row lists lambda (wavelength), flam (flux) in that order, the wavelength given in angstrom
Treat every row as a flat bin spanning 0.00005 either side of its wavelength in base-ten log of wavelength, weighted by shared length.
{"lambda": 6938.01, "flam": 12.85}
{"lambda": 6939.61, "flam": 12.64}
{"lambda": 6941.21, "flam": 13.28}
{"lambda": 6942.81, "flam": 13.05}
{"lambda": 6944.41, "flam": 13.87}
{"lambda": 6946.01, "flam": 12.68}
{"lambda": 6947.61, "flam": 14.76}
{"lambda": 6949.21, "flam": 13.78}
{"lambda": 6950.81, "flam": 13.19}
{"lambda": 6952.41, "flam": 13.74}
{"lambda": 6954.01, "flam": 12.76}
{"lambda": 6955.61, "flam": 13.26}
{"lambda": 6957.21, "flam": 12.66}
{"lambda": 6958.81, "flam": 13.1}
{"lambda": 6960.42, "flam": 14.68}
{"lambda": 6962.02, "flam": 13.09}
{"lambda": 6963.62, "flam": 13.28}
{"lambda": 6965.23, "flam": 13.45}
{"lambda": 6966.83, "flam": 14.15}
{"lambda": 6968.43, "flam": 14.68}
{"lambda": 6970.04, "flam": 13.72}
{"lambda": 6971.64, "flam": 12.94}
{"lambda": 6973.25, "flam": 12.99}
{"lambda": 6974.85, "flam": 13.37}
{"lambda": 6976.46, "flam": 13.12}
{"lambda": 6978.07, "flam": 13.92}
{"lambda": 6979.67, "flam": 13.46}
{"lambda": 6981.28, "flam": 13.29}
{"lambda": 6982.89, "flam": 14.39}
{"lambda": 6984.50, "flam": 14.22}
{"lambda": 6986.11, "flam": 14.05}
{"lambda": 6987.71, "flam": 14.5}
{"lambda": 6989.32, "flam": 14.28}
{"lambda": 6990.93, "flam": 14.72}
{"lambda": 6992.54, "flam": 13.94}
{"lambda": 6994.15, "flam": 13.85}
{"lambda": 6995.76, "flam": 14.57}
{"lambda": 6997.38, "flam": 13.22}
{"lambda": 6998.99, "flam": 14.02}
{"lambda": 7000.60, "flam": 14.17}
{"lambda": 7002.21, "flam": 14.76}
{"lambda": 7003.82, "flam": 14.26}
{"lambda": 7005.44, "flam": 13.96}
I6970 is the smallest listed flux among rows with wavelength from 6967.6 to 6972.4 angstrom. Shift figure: 12.94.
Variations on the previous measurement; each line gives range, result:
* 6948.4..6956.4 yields 12.76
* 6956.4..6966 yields 12.66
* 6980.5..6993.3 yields 13.29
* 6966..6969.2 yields 14.15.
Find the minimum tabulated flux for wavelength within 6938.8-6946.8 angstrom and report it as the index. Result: 12.64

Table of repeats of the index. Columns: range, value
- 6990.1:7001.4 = 13.22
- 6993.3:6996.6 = 13.85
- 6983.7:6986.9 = 14.05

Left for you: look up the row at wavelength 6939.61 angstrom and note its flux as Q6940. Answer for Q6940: 12.64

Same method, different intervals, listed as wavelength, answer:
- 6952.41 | 13.74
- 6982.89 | 14.39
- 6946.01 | 12.68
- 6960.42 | 14.68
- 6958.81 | 13.1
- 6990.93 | 14.72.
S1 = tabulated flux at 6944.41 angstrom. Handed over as 13.87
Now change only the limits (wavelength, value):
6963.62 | 13.28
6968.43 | 14.68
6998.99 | 14.02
